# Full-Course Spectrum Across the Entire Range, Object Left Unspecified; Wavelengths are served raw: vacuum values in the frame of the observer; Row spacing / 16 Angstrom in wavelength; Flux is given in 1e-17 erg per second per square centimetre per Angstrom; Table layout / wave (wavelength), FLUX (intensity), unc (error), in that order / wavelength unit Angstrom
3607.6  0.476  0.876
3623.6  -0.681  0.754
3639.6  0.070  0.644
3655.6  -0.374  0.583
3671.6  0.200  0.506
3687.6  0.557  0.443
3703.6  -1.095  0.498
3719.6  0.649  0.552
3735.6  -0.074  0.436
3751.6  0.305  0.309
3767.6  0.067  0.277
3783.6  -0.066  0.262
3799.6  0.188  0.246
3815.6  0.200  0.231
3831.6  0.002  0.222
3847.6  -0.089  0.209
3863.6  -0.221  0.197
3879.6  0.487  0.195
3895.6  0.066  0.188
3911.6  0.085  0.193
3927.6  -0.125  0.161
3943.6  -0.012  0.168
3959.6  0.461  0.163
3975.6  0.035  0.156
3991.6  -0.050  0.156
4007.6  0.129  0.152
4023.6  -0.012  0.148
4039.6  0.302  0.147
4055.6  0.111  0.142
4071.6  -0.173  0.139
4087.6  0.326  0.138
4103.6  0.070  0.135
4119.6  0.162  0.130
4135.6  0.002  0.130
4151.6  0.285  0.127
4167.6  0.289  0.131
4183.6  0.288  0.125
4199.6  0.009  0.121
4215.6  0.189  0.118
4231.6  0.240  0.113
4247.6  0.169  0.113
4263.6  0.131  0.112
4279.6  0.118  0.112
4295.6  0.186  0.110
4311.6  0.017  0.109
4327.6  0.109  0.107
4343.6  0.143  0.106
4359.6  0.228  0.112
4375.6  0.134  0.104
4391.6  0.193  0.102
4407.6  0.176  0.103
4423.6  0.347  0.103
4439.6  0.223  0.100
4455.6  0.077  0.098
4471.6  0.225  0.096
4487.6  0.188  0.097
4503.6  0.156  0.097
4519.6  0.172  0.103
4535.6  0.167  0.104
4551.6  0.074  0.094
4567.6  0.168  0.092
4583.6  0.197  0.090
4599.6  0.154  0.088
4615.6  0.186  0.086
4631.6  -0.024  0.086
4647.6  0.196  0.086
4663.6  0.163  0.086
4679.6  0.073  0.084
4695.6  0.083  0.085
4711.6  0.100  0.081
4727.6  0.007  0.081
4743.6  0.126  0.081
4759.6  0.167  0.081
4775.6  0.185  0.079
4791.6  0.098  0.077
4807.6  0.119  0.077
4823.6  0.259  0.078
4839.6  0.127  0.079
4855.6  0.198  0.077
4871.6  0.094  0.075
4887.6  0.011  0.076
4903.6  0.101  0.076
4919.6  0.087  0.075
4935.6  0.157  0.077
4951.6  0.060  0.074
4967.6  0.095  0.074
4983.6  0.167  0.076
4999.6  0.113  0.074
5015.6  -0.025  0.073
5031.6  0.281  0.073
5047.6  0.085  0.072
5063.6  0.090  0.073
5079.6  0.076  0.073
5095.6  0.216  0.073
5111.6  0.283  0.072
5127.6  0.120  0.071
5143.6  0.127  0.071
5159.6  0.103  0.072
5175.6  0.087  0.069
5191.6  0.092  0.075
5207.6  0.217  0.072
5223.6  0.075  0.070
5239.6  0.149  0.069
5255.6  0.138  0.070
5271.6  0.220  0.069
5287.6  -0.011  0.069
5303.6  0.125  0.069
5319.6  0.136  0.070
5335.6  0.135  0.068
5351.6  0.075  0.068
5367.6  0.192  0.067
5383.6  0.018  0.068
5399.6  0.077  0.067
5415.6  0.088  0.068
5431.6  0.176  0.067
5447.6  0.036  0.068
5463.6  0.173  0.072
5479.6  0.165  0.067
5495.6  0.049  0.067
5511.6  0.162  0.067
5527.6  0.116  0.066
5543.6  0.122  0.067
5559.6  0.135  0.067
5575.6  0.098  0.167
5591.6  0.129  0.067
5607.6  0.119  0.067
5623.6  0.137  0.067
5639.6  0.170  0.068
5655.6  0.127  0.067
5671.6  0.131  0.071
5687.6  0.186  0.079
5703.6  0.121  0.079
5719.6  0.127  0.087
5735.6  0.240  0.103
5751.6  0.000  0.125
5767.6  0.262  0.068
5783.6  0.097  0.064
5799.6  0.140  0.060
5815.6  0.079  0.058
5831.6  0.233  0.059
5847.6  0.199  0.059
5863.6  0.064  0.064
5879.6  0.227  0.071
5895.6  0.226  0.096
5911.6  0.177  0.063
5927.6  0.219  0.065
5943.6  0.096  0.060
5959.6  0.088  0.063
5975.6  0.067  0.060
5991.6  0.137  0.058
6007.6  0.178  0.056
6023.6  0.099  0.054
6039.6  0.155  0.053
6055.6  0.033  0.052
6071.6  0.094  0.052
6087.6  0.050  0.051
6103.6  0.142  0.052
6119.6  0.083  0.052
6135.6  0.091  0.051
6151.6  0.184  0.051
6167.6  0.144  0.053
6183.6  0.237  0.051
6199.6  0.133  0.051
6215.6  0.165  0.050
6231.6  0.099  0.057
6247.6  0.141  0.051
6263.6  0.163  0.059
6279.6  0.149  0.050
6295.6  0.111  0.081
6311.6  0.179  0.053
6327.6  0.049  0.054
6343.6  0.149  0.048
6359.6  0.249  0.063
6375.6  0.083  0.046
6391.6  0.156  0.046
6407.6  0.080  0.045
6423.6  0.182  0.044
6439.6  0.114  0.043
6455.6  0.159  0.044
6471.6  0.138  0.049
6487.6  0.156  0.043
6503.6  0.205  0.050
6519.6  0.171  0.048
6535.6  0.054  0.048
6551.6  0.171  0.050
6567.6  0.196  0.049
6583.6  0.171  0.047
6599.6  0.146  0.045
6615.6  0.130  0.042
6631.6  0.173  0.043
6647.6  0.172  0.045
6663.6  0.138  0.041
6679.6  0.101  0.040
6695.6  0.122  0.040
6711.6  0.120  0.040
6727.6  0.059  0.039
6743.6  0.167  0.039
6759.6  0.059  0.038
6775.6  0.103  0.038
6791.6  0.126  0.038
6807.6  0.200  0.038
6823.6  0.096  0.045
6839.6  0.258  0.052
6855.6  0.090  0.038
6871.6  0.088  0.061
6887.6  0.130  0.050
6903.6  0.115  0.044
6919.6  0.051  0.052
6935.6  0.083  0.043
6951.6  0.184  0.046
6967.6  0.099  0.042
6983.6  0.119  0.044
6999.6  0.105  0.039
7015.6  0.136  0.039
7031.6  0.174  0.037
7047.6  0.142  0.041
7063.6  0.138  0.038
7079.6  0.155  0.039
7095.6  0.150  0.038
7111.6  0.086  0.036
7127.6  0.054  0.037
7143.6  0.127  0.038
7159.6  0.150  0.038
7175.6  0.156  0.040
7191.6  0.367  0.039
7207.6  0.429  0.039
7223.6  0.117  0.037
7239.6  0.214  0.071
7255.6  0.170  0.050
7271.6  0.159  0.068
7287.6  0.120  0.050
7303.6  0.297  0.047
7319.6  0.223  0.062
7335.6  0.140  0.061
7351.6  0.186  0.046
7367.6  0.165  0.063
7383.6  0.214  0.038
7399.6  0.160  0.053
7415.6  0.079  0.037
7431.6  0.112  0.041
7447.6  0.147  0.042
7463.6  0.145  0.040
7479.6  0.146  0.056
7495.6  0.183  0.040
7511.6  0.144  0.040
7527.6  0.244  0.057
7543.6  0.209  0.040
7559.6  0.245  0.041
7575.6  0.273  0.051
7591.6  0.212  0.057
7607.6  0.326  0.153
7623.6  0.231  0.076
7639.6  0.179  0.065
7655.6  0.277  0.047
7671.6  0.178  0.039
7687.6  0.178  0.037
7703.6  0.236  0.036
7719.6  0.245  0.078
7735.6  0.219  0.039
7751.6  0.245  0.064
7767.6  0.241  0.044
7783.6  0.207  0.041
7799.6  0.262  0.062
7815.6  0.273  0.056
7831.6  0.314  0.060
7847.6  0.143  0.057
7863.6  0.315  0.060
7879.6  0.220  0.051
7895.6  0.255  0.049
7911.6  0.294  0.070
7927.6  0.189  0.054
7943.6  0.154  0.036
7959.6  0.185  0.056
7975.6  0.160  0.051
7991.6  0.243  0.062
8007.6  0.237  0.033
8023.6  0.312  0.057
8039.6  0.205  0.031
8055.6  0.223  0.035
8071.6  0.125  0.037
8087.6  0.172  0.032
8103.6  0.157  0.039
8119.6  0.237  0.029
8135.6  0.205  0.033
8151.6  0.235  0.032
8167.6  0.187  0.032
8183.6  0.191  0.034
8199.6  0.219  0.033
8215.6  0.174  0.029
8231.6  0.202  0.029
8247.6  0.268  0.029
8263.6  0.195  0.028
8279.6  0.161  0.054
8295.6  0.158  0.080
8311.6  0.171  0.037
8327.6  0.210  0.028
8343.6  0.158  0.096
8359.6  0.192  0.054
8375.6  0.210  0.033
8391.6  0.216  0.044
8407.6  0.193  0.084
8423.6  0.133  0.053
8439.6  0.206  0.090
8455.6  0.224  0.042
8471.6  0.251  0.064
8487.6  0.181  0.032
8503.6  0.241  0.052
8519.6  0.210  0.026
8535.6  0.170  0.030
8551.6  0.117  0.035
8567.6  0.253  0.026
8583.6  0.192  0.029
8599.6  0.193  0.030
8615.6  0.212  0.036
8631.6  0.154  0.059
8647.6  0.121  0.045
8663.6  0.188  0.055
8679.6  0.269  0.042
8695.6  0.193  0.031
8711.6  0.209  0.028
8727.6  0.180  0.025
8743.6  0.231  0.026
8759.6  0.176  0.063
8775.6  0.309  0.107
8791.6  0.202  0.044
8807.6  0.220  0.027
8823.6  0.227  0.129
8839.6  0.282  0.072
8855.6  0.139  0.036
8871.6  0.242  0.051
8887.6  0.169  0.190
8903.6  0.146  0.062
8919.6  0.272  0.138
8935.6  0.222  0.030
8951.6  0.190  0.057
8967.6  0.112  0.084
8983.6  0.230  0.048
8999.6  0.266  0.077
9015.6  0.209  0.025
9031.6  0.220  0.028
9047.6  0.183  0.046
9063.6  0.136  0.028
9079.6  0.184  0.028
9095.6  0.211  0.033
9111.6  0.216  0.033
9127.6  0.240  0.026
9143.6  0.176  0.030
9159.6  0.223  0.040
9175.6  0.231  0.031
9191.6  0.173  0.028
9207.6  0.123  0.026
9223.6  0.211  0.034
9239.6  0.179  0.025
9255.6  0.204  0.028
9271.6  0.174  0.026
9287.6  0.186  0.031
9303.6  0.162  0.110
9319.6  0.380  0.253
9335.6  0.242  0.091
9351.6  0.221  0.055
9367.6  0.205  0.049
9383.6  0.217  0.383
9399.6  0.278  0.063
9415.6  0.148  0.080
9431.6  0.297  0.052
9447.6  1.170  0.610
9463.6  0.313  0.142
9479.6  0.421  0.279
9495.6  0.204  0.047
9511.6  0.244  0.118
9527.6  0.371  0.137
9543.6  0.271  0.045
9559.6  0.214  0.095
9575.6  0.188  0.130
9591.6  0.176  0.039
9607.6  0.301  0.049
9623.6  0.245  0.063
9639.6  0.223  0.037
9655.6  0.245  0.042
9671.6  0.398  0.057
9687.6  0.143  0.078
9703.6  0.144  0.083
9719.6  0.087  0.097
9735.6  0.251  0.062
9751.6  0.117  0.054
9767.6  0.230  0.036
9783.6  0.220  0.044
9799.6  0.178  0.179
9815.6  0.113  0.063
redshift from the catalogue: 0.93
